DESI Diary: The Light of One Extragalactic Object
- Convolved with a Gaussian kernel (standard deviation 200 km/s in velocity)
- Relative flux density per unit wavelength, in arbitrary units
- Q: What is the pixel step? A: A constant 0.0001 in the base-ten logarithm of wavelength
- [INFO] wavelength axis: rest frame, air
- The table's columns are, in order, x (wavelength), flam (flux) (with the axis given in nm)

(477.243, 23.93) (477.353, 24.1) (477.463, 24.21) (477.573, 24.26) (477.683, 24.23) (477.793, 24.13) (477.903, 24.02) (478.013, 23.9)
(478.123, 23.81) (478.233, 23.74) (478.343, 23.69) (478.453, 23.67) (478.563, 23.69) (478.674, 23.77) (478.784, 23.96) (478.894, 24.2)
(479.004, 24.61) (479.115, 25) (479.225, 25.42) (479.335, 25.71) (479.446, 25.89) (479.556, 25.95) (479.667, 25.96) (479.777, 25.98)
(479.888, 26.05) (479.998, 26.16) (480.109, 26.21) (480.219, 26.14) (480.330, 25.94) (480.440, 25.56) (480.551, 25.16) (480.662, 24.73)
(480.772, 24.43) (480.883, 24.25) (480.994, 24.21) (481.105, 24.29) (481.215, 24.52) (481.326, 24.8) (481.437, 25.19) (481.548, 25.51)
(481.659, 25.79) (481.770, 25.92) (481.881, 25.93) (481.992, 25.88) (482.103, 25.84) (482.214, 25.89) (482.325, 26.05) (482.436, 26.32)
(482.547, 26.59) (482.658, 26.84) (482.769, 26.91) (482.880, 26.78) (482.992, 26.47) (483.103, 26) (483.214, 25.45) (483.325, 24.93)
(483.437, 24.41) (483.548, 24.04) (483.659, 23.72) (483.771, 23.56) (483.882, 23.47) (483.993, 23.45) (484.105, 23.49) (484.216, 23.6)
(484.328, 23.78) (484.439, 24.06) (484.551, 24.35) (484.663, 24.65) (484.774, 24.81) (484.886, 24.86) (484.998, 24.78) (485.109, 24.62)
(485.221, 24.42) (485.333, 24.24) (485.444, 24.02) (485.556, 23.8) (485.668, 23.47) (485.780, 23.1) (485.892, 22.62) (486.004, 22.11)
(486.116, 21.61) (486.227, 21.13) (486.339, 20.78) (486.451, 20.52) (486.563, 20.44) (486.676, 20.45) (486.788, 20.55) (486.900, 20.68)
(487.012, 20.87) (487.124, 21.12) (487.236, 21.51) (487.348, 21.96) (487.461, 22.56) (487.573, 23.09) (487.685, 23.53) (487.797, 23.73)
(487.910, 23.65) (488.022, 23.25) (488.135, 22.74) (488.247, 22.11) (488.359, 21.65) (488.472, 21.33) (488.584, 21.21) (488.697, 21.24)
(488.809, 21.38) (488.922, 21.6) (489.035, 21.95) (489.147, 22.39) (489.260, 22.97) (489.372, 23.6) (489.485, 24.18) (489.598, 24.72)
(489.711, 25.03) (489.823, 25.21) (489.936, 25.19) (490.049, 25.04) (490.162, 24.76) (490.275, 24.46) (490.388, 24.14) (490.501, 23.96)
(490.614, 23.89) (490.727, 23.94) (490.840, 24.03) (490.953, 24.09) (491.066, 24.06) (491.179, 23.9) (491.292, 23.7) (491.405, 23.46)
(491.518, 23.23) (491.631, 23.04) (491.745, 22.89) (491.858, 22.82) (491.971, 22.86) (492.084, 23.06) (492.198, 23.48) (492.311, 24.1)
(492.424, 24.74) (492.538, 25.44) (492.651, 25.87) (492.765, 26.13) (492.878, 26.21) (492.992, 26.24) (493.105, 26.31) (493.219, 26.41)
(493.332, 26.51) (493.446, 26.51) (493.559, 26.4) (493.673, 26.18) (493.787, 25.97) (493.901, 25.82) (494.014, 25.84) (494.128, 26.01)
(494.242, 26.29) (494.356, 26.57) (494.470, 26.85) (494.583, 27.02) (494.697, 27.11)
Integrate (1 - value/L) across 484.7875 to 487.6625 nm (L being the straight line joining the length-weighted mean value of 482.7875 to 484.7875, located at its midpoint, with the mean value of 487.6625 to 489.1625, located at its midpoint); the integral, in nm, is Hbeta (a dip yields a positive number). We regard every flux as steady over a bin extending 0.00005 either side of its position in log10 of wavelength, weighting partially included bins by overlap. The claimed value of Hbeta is 0.11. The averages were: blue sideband 24.5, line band 22.4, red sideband 22.2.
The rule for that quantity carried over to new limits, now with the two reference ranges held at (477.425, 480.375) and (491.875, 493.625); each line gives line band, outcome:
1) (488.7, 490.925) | 0.13 nm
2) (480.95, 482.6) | -0.04 nm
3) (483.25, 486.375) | 0.17 nm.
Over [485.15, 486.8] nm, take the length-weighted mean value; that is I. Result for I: 22.3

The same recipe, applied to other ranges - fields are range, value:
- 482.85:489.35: 23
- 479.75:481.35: 25.2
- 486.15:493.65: 23.4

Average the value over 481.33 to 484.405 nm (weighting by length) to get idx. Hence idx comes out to 25.2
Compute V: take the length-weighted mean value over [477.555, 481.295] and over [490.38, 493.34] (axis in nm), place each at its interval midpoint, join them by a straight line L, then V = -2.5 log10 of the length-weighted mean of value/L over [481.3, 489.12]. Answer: 0.05 mag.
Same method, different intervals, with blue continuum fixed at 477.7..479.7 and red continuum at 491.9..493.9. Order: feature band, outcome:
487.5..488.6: 0.110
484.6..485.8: 0.028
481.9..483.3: -0.063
